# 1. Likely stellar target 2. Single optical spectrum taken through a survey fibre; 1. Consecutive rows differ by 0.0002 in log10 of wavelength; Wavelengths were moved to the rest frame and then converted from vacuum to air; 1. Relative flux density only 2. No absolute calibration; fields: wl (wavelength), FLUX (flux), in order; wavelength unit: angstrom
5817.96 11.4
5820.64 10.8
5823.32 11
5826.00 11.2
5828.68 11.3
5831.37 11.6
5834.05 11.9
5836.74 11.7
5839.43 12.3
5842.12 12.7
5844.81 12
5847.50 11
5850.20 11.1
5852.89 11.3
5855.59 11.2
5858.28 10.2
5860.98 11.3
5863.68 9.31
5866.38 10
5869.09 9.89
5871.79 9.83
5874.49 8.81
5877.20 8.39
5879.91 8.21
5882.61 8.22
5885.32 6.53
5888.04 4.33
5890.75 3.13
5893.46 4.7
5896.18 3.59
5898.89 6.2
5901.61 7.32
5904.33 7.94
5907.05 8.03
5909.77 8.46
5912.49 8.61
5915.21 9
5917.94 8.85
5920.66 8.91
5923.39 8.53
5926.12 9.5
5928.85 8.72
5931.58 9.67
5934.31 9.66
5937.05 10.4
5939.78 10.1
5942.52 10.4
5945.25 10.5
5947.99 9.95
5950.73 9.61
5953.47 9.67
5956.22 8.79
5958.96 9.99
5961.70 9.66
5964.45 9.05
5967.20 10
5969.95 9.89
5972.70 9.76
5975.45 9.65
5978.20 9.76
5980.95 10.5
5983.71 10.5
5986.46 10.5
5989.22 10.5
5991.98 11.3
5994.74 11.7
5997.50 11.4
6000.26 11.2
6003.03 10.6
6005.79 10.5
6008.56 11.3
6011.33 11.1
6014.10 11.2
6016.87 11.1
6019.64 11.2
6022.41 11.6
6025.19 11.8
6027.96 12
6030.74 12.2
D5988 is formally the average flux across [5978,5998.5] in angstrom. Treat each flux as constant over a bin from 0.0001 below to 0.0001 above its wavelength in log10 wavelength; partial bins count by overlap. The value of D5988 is 10.8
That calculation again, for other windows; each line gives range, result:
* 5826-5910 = 9.15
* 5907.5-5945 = 9.3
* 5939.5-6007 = 10.2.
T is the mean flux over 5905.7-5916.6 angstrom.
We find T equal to 8.53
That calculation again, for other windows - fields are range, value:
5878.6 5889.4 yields 6.81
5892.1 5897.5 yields 4.15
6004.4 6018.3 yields 11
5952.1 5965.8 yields 9.43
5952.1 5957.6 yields 9.23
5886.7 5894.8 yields 4.05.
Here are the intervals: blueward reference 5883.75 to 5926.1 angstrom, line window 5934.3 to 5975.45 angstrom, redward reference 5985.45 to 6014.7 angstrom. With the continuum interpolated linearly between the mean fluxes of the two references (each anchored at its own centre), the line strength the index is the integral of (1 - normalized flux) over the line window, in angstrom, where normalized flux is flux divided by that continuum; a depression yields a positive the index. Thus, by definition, -3.3 angstrom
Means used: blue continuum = 7.03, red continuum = 11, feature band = 9.83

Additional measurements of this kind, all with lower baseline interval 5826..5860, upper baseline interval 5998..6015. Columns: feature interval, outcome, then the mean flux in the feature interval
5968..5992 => 1.9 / 10.2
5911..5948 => 5.8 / 9.47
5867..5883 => 3.4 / 8.98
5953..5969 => 2.3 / 9.52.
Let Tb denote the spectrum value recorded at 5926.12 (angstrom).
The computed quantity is 9.5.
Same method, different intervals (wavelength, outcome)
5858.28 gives 10.2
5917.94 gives 8.85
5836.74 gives 11.7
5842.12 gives 12.7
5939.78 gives 10.1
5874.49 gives 8.81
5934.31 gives 9.66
